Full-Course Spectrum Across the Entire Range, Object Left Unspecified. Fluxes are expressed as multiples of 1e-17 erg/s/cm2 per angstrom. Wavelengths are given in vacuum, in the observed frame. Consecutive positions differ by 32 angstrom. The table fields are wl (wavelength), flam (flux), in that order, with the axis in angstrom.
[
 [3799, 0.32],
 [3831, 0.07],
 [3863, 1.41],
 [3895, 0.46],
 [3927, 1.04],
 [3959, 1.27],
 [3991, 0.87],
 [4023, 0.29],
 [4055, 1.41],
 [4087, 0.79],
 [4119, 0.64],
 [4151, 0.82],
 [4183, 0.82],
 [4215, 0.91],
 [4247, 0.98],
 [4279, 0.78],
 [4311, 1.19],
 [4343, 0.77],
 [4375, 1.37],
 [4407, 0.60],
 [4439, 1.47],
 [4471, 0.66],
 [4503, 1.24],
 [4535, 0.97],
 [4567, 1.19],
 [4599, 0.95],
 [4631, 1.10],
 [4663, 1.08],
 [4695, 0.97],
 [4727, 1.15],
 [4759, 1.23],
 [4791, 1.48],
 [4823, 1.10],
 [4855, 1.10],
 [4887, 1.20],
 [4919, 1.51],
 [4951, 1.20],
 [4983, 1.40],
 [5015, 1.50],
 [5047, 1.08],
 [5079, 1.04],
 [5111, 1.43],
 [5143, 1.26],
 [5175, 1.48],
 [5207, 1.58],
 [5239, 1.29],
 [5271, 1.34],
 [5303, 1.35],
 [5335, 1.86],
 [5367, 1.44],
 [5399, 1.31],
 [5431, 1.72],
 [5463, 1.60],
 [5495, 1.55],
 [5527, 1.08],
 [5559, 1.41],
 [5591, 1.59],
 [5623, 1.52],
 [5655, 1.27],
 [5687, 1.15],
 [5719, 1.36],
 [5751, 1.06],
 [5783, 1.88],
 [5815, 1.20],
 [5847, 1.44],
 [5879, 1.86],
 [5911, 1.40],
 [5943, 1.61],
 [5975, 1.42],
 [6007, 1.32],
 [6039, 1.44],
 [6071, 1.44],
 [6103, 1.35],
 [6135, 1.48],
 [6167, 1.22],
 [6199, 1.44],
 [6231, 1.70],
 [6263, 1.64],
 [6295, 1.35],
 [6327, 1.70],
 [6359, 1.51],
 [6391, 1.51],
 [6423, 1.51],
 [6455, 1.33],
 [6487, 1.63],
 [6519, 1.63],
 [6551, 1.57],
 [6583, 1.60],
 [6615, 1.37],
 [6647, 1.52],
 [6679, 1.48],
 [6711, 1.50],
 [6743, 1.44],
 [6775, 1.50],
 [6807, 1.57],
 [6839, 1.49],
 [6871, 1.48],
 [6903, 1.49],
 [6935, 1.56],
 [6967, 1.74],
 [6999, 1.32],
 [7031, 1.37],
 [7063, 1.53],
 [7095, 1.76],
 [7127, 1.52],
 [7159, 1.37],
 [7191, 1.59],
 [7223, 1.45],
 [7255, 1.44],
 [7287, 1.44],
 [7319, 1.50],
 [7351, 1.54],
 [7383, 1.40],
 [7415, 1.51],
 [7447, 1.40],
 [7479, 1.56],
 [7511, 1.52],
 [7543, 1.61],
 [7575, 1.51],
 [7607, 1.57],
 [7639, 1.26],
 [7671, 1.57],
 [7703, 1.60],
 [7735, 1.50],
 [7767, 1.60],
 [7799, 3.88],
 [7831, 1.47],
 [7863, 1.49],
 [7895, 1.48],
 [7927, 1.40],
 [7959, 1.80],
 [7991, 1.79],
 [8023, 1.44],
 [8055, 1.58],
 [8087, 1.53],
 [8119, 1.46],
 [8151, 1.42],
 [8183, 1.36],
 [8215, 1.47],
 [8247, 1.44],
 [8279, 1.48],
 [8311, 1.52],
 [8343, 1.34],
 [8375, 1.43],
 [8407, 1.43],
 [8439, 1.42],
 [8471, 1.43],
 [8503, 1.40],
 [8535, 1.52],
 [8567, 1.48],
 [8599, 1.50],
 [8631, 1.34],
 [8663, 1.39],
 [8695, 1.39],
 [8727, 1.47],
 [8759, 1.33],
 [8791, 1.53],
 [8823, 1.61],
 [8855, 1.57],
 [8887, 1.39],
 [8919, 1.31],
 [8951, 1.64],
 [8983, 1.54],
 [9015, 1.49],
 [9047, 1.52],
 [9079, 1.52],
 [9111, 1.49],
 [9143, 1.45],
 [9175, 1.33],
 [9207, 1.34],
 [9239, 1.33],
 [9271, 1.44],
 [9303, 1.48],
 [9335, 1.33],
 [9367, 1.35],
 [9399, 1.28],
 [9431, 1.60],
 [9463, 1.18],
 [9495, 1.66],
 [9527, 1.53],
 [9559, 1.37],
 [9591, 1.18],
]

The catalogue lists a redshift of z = 0.19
